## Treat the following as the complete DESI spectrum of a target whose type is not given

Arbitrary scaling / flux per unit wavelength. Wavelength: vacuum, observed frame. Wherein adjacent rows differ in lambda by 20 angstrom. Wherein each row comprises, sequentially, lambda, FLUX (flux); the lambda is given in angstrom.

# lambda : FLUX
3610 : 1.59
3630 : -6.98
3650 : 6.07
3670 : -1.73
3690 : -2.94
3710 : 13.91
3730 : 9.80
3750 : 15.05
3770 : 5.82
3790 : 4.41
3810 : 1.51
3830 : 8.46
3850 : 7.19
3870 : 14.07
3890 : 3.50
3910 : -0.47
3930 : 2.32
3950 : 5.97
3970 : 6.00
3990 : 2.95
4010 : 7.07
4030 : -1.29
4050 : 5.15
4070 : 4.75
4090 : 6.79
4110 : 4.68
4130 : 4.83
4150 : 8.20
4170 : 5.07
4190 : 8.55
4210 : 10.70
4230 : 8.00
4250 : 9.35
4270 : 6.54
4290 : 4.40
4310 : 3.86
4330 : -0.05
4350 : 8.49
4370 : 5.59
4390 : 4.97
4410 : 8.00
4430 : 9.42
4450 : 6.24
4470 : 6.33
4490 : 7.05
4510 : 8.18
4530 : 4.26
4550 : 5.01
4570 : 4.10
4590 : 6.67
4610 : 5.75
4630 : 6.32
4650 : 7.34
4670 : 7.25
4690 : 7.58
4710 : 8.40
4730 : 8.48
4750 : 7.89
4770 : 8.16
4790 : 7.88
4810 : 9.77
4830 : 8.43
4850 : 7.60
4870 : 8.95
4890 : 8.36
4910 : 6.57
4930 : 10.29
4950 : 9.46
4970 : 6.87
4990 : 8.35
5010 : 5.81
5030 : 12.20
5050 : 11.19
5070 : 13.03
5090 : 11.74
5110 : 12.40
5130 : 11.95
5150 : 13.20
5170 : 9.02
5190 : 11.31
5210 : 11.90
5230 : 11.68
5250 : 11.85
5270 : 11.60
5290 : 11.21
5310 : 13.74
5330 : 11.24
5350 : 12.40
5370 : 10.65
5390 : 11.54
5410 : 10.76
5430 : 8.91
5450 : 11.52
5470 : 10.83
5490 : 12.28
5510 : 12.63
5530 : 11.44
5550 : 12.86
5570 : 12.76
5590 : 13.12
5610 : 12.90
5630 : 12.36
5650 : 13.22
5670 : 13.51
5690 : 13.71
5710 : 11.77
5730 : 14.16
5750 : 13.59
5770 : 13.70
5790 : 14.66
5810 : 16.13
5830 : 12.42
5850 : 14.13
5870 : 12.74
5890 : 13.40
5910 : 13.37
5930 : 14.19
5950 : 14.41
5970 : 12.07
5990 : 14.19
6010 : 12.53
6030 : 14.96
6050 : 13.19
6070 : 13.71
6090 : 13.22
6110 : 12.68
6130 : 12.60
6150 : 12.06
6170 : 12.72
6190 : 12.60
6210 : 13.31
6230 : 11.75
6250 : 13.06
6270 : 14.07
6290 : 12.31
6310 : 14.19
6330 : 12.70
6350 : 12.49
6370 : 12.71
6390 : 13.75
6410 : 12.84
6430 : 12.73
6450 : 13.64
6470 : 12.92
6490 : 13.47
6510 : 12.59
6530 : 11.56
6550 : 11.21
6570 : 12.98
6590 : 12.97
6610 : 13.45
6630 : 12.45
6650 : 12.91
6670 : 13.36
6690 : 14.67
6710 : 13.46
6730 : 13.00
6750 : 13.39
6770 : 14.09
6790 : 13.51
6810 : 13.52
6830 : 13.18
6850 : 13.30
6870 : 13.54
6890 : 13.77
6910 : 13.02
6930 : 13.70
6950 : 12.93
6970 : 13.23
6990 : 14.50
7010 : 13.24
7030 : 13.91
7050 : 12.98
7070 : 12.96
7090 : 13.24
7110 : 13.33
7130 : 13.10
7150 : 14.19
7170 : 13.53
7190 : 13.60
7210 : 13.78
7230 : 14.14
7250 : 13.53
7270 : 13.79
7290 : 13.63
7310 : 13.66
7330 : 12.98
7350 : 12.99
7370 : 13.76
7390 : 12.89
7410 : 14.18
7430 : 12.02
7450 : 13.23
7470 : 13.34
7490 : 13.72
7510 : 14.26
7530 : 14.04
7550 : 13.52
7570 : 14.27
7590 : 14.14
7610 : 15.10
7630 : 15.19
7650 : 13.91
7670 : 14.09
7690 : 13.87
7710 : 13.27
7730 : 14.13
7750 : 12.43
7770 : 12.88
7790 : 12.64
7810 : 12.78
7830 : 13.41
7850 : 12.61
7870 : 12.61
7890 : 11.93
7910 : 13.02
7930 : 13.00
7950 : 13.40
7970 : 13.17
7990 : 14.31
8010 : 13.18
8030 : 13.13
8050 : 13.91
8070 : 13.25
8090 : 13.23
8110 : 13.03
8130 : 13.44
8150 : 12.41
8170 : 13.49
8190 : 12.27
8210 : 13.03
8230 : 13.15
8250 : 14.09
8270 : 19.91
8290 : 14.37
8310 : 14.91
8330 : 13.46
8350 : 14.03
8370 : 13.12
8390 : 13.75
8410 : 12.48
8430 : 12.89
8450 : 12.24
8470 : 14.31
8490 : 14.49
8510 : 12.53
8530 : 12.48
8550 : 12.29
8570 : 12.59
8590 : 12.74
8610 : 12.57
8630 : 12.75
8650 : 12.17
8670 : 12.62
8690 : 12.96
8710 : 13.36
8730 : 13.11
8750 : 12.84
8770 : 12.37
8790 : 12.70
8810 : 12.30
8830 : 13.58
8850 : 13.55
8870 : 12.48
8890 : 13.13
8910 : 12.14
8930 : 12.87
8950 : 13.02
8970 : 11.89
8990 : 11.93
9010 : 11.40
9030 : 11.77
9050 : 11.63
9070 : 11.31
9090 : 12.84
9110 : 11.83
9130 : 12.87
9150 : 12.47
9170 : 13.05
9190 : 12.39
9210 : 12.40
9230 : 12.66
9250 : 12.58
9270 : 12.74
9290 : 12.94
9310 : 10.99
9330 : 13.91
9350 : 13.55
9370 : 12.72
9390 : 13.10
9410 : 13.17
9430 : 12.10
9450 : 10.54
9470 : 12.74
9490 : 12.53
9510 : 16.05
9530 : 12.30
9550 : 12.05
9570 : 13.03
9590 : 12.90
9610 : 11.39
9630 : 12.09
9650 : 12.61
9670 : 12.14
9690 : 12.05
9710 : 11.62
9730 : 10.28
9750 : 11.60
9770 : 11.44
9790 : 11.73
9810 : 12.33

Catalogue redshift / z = 0.26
